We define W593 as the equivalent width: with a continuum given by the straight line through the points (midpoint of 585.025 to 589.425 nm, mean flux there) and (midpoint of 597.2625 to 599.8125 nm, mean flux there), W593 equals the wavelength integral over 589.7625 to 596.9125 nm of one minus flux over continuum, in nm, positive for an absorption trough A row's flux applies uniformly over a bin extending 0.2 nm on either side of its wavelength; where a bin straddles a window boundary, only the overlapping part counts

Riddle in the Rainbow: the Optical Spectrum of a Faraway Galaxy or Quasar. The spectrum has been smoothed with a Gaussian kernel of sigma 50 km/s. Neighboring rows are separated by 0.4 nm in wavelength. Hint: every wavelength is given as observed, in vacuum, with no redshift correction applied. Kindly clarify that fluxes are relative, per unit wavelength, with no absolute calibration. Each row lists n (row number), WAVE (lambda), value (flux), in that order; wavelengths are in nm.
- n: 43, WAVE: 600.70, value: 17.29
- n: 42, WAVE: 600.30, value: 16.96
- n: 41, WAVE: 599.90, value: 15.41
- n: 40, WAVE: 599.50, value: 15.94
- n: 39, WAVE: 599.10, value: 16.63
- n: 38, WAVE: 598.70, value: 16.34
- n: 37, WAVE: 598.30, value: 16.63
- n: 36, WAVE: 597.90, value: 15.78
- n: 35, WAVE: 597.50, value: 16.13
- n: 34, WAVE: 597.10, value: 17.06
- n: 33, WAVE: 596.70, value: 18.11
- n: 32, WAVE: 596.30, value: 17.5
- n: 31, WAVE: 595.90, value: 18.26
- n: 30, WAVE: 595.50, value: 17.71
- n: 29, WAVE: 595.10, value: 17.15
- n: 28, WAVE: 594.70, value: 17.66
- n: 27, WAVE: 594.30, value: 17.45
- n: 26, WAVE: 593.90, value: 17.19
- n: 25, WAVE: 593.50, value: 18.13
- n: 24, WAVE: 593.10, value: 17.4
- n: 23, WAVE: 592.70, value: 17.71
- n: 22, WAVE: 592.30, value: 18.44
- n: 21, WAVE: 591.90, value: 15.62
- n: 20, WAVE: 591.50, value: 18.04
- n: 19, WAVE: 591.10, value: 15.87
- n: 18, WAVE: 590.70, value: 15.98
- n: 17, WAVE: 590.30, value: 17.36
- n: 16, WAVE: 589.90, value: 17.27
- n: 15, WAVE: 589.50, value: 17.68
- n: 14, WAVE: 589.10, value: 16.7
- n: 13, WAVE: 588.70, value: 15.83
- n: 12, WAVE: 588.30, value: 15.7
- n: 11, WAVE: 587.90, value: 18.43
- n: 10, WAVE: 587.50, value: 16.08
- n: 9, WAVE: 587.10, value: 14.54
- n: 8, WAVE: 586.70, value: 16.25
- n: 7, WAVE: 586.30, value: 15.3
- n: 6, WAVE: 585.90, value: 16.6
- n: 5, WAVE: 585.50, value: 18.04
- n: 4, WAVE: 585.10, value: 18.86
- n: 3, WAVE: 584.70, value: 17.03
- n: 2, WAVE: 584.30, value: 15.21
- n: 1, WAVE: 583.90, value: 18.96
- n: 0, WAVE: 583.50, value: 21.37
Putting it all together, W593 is -0.444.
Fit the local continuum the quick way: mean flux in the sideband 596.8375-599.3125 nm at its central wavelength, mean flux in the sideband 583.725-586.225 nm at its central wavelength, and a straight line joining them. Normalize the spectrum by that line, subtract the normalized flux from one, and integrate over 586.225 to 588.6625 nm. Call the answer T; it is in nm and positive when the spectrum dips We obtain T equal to 0.15 nm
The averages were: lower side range 17.3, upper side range 16.5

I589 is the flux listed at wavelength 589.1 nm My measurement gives 16.7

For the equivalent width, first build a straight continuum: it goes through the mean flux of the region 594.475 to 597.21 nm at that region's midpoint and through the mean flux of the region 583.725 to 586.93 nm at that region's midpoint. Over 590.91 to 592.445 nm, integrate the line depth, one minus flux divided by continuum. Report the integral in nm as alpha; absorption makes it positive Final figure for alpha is 0.04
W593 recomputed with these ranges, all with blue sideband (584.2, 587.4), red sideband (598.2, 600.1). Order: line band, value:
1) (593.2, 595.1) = -0.15 nm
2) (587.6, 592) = -0.10 nm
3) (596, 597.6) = -0.11 nm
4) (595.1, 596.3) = -0.11 nm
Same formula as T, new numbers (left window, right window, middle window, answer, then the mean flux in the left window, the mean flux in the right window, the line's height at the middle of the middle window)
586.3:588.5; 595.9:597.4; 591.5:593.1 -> -0.047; 16.1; 17.6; 16.9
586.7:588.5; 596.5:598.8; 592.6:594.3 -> -0.113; 16.2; 16.7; 16.5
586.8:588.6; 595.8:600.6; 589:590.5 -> -0.093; 16.2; 16.7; 16.3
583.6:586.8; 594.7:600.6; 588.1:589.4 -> 0.068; 17.2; 16.9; 17.1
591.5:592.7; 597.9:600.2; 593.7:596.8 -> -0.150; 17.3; 16.2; 16.8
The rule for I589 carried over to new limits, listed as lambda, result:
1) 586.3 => 15.3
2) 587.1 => 14.54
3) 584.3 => 15.21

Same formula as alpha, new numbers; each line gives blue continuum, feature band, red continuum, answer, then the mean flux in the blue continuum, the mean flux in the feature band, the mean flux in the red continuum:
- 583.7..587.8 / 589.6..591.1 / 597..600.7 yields -0.017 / 16.7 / 16.8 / 16.4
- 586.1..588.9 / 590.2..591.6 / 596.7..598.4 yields -0.041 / 16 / 16.7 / 16.6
